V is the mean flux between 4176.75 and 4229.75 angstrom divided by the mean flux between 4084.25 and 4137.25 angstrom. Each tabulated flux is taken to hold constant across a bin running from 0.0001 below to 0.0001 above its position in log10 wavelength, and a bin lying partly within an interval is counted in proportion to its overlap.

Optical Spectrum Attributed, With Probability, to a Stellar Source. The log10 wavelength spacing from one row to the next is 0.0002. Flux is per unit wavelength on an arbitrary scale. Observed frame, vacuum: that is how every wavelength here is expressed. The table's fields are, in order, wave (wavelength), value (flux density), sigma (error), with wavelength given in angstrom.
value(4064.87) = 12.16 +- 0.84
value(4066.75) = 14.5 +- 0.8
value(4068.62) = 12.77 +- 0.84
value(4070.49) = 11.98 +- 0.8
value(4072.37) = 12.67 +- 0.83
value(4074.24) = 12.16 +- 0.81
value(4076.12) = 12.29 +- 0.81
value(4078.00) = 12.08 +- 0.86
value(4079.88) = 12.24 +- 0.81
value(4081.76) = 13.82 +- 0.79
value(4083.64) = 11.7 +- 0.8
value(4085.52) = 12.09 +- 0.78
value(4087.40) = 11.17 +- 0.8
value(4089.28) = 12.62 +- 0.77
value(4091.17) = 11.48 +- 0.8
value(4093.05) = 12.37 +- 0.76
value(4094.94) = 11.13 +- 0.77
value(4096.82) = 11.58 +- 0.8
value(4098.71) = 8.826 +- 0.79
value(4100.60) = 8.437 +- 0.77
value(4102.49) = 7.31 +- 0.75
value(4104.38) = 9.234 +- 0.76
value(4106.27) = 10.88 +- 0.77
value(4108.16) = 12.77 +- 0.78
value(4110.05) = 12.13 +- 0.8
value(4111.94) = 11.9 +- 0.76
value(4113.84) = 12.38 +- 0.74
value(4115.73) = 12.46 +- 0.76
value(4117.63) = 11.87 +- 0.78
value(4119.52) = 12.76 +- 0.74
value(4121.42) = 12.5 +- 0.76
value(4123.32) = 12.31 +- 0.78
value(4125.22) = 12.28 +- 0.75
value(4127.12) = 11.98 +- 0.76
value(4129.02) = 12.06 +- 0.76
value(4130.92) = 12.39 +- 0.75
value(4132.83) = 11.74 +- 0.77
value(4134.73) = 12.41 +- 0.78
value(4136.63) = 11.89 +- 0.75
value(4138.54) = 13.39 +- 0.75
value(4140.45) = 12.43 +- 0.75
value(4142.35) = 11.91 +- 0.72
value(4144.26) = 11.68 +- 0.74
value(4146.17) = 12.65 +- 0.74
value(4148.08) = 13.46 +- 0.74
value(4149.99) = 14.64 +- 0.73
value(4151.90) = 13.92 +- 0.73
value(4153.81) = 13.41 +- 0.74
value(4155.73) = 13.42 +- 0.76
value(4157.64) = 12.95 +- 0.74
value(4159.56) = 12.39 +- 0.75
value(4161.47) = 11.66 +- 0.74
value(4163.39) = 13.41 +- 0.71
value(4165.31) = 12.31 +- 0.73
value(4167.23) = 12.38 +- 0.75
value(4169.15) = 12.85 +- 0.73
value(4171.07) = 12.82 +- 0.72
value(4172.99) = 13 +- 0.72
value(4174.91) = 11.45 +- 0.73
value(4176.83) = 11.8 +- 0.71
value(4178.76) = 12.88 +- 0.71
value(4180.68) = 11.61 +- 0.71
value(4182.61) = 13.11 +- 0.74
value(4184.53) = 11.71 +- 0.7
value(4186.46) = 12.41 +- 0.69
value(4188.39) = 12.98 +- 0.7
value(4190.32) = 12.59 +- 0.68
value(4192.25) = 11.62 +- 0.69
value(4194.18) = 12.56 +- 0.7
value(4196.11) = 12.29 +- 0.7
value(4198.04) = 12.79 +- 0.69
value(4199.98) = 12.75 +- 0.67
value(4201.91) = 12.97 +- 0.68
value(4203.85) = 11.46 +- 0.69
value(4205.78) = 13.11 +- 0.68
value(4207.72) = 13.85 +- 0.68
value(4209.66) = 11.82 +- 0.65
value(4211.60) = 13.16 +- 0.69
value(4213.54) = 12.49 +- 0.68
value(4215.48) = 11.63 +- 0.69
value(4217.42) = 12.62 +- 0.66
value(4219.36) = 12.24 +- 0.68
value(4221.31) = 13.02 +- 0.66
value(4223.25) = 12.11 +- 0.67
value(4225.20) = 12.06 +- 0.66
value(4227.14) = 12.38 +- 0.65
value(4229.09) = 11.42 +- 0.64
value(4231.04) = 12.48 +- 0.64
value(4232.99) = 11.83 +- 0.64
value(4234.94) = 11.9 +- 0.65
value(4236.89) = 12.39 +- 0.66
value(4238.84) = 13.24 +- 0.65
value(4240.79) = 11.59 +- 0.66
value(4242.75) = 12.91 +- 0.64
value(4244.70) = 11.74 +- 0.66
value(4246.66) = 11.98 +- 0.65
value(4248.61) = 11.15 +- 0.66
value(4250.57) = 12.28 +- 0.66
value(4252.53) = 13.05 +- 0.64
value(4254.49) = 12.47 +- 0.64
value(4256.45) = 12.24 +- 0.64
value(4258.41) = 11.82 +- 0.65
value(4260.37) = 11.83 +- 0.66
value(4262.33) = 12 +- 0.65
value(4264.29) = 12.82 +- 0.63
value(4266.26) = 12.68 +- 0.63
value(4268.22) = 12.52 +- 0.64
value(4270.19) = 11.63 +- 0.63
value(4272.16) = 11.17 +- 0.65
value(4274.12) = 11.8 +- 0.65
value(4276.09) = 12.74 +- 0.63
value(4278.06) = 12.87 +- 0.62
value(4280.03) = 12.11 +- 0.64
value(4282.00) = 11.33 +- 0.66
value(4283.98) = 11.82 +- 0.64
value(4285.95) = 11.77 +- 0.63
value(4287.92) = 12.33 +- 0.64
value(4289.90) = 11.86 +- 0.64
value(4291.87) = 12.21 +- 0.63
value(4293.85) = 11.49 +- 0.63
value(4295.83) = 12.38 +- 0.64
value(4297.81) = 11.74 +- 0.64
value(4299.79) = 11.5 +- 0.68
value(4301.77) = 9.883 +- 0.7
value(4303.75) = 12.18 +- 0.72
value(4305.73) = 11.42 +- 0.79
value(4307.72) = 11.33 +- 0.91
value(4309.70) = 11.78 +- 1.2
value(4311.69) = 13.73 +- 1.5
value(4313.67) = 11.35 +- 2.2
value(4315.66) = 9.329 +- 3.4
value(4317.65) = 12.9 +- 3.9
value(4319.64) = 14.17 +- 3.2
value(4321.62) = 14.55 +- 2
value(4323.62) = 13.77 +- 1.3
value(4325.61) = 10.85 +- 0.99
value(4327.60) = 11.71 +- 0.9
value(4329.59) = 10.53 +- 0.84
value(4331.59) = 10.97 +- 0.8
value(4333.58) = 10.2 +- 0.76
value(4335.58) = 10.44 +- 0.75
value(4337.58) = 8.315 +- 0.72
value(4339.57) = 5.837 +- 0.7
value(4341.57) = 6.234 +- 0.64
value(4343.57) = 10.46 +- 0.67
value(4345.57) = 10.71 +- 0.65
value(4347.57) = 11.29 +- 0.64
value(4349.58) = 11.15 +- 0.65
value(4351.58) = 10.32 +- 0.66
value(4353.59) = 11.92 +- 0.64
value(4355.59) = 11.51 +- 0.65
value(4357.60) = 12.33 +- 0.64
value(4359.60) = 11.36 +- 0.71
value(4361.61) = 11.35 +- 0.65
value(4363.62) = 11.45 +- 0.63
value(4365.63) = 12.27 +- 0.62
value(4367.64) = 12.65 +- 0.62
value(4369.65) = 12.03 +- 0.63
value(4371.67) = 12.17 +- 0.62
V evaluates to 1.1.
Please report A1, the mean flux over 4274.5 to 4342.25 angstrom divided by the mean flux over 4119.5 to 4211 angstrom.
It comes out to 0.91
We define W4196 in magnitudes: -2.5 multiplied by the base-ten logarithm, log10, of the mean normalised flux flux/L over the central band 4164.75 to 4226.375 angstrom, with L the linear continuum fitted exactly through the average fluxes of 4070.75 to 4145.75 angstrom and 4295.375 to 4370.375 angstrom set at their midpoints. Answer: -0.079 mag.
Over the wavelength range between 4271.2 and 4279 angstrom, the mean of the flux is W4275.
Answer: 12.2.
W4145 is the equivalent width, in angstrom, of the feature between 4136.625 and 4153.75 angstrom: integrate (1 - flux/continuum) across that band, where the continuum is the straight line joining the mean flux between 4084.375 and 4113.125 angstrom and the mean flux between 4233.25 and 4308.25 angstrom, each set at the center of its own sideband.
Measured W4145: -2.6 angstrom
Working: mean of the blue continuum 10.9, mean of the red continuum 12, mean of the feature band 13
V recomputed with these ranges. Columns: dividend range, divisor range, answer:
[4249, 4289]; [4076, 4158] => 1.01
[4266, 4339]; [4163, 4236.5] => 0.94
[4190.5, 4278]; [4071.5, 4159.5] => 1.02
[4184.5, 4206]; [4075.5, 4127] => 1.07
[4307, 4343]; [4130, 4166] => 0.86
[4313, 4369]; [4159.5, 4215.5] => 0.89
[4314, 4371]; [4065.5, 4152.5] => 0.92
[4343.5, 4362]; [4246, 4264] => 0.93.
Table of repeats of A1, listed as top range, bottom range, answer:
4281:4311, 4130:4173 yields 0.92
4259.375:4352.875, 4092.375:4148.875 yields 0.98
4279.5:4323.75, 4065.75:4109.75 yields 1.04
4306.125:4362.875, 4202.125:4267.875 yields 0.90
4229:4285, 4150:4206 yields 0.96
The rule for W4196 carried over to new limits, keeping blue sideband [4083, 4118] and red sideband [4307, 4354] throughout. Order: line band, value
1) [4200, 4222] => -0.14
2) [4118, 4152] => -0.13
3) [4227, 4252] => -0.10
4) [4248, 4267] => -0.11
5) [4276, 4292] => -0.10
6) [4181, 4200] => -0.12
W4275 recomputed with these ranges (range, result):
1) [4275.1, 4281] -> 12.6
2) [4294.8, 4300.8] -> 11.9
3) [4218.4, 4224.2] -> 12.5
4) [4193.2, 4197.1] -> 12.4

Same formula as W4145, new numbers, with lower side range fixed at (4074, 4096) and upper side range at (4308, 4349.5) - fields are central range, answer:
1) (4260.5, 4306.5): -3.1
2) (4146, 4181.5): -3.2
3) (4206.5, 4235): -2.2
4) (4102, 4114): 1.0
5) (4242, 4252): -0.6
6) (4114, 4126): -0.4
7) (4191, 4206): -1.1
